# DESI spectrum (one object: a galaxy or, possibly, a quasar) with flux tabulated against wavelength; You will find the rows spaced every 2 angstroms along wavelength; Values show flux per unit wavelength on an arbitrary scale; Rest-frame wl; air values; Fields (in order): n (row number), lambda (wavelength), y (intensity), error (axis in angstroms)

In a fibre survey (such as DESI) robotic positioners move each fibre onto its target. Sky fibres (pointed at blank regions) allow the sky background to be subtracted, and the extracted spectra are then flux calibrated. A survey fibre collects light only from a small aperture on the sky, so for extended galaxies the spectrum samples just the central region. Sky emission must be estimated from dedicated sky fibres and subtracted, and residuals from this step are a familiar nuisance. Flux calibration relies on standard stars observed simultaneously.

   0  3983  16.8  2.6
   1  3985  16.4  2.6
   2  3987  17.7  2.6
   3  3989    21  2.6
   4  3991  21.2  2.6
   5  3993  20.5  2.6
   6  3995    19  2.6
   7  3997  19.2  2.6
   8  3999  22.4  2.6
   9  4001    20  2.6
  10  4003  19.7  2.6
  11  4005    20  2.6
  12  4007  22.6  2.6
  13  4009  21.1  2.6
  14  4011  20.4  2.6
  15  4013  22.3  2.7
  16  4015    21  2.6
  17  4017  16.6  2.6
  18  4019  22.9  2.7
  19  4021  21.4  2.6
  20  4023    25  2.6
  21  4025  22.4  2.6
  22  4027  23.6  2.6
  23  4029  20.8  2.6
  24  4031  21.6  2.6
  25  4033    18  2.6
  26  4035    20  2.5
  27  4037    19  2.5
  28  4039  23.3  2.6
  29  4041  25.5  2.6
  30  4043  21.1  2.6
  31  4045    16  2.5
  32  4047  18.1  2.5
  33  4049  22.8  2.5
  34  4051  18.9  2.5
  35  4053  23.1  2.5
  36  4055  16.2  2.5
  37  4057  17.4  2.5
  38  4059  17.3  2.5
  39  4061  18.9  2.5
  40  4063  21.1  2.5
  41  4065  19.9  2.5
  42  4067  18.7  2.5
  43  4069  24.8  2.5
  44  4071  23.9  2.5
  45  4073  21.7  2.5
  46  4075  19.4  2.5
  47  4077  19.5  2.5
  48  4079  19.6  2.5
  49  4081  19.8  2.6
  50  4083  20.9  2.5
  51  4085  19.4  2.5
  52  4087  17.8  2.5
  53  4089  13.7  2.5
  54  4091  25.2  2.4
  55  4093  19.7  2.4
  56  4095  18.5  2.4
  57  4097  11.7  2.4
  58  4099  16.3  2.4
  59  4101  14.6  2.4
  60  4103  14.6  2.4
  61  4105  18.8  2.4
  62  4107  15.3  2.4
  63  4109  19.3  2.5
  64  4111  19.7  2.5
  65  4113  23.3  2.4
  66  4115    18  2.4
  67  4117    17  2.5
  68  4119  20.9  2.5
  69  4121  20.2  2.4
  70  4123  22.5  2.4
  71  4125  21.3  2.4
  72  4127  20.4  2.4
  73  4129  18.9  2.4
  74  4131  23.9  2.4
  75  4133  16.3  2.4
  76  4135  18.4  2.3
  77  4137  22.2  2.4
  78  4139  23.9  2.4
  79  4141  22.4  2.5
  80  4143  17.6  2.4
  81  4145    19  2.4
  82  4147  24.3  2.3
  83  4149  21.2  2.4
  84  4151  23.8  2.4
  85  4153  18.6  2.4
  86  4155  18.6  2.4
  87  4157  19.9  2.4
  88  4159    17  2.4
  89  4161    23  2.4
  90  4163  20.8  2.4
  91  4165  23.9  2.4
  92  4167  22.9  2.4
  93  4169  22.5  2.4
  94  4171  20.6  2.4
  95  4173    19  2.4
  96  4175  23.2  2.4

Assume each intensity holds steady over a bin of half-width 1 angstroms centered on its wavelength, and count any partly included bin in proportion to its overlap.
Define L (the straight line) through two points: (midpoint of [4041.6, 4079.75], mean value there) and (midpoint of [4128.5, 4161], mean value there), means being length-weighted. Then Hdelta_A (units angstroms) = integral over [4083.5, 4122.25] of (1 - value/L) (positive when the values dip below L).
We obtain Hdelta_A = 3.9 angstroms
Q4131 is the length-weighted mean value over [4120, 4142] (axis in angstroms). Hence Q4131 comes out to 20.9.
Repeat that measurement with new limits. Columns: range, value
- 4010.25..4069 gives 20.5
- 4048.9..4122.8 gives 19.1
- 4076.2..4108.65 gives 17.9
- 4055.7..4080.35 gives 20.1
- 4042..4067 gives 19.2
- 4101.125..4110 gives 16.8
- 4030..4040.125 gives 20.4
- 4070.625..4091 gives 19.7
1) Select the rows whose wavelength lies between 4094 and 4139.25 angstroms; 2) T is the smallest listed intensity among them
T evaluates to 11.7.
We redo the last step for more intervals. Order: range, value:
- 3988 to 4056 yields 16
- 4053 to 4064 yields 16.2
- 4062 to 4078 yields 18.7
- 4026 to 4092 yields 13.7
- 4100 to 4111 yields 14.6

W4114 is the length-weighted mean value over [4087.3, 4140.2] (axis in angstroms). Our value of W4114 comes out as 19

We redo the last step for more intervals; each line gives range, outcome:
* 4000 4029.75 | 21.3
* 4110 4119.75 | 19.8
